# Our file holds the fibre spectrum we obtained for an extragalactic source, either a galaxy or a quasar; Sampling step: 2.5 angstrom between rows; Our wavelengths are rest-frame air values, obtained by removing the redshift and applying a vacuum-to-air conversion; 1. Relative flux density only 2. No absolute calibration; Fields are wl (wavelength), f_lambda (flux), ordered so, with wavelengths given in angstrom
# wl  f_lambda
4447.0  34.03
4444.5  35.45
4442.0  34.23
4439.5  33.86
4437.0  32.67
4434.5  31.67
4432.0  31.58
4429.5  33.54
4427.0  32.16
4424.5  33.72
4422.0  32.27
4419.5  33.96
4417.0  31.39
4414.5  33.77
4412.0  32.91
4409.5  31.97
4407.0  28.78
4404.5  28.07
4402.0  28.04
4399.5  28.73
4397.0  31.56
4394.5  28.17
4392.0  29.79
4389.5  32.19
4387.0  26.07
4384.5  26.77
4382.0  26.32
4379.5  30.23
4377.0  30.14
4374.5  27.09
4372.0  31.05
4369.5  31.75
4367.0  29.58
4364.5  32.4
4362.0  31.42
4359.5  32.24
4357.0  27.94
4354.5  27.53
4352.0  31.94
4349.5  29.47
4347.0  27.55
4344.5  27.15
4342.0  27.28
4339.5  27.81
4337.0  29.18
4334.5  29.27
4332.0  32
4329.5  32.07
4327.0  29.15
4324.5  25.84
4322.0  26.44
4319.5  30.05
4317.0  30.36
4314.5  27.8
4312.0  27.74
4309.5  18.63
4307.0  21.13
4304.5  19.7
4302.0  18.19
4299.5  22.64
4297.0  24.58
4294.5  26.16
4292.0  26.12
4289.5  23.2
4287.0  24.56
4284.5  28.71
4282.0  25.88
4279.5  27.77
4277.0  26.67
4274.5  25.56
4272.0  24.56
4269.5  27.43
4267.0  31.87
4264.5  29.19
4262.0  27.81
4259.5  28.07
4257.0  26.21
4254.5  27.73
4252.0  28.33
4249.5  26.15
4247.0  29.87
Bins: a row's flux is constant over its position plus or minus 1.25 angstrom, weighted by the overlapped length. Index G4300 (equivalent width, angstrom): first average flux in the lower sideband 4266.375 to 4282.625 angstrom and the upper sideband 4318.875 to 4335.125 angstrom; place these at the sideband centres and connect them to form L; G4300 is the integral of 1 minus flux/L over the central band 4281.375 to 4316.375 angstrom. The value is 5.0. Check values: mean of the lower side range 27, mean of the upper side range 29.2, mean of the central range 24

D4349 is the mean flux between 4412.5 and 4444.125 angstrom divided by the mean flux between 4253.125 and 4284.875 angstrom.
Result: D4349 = 1.2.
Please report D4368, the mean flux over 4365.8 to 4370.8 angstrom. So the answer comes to 30.7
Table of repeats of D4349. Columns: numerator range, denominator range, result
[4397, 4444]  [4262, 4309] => 1.27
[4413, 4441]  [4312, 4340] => 1.13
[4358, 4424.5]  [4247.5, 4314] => 1.18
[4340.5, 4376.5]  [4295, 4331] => 1.17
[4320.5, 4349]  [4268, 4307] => 1.16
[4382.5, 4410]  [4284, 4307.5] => 1.24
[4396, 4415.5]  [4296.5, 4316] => 1.35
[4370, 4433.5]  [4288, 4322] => 1.25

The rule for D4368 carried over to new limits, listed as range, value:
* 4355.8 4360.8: 30.1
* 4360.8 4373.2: 31.2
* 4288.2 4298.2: 25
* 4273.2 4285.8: 26.9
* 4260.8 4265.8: 28.5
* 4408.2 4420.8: 32.8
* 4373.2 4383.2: 28.5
